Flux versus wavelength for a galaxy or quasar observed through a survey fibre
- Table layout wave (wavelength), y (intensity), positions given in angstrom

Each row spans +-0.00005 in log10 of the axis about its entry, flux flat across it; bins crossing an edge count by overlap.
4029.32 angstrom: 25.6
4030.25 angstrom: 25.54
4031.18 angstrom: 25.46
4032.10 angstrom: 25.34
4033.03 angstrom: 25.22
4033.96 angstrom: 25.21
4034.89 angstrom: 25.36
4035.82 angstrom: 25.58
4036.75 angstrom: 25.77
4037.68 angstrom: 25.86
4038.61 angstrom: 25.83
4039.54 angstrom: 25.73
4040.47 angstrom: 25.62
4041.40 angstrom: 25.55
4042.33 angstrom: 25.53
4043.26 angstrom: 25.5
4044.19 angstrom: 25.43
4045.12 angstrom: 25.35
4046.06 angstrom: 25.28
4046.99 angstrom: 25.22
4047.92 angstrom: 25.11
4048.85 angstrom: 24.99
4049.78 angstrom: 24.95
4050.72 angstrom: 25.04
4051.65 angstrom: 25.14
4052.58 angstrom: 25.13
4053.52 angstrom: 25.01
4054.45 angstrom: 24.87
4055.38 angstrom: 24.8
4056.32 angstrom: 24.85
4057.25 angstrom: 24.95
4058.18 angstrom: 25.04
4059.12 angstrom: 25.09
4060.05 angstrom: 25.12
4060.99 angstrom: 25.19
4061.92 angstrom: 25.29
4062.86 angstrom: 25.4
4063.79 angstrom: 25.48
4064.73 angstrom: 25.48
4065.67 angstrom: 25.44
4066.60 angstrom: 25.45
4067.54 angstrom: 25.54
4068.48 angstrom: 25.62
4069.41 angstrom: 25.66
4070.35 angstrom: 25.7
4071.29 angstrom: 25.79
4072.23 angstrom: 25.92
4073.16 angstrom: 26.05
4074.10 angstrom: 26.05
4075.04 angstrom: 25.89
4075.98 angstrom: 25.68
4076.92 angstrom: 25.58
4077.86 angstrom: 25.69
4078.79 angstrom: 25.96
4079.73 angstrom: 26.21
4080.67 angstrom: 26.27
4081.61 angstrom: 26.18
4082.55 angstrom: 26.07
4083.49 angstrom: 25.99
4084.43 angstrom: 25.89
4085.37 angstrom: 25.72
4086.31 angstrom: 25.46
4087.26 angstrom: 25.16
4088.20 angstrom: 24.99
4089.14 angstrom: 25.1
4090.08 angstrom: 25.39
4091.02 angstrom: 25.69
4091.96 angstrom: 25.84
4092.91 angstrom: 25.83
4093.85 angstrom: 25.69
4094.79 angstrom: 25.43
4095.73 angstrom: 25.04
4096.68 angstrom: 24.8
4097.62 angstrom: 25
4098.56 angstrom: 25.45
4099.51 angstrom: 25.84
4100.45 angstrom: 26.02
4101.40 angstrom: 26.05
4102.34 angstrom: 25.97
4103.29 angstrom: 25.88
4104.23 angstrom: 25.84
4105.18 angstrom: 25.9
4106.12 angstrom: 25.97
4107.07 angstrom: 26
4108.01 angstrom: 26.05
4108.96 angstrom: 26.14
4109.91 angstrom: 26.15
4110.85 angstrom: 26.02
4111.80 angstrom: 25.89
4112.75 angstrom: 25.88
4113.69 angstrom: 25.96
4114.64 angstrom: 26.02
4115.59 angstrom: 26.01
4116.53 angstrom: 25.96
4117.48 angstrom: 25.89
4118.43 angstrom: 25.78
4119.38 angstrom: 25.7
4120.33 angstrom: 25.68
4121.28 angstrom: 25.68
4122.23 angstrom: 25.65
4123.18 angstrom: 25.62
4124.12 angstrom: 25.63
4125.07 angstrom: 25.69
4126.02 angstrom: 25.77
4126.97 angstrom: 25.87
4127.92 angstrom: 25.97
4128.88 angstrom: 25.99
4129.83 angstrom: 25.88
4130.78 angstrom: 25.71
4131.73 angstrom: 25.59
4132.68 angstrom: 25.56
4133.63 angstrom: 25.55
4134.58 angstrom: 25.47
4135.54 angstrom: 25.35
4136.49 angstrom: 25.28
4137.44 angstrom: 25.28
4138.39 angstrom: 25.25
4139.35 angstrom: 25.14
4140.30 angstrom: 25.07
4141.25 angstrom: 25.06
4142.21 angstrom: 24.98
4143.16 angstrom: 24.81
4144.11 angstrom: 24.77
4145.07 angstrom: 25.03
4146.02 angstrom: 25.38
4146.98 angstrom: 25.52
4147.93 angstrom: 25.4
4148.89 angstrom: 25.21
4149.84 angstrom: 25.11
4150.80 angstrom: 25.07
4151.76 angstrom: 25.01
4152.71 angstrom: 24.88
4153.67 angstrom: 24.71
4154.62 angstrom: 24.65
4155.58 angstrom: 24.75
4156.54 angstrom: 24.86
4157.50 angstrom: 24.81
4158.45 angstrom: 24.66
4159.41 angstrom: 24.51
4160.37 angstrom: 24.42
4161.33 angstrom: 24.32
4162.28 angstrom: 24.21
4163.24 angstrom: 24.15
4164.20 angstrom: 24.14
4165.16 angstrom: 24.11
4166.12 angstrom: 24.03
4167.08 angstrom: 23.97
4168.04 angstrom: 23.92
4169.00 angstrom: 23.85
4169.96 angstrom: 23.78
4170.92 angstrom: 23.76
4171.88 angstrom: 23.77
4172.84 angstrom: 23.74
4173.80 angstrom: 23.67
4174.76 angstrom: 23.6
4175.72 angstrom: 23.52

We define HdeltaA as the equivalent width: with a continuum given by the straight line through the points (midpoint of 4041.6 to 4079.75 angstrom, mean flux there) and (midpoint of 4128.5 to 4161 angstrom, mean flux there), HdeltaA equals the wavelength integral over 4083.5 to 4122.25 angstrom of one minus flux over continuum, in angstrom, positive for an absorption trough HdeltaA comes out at -0.7 angstrom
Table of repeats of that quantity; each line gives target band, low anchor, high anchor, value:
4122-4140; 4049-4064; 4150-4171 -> -0.7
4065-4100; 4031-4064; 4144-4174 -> -0.8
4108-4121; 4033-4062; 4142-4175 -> -0.6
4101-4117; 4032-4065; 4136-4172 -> -0.7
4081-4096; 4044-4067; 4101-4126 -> 0.0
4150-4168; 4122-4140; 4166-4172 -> -0.1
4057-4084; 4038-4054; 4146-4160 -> -0.4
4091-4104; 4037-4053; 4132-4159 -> -0.2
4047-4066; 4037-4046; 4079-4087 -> 0.4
